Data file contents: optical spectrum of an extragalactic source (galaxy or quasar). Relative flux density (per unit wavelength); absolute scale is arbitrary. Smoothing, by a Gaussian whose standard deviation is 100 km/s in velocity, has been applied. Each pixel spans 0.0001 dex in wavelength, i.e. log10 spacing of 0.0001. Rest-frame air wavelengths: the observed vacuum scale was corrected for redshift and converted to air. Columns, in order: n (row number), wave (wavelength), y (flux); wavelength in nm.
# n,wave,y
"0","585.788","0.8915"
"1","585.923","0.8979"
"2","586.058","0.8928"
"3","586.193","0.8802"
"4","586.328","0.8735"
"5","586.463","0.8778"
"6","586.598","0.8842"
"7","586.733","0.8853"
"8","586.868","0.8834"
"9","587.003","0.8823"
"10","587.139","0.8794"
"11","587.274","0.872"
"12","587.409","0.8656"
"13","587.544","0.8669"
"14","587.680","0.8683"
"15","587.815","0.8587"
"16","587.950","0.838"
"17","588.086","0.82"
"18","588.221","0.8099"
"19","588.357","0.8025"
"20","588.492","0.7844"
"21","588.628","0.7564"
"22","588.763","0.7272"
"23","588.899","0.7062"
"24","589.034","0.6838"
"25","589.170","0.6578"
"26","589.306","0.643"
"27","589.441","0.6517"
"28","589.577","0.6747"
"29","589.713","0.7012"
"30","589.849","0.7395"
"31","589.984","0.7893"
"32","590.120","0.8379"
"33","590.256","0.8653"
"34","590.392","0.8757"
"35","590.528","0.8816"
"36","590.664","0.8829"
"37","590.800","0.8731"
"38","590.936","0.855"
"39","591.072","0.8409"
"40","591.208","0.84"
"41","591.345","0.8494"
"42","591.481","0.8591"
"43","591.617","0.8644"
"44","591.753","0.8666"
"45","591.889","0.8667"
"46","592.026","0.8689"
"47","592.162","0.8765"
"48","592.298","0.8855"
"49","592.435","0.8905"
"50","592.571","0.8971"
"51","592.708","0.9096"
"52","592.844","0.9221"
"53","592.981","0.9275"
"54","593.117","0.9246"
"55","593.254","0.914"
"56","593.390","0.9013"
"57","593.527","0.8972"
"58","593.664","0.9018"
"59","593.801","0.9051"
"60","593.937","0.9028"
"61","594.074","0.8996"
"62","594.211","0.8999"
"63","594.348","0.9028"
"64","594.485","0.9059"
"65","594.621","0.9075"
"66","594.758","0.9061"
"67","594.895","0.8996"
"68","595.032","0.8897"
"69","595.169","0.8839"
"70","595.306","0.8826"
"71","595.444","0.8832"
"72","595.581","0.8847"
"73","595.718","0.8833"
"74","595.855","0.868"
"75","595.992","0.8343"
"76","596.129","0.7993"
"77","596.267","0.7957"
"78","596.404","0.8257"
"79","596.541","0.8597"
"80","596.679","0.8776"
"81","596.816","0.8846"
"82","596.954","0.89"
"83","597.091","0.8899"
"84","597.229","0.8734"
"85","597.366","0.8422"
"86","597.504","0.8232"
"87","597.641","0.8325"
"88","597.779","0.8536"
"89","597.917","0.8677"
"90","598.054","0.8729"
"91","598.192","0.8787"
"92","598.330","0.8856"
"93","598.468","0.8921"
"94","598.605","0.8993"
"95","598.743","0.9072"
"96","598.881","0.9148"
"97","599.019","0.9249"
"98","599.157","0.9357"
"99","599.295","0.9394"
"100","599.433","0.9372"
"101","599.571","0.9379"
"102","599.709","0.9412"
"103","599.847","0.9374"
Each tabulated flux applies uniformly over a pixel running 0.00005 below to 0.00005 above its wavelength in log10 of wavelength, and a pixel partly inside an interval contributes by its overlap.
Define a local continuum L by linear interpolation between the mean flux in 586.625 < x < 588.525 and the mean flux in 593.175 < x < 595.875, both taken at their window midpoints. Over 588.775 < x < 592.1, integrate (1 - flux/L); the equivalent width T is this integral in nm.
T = 0.28 nm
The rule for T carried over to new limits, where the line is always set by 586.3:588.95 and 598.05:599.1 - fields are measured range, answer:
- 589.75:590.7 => 0.02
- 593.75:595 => -0.04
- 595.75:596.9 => 0.05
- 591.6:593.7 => -0.07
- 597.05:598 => 0.04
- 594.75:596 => 0.00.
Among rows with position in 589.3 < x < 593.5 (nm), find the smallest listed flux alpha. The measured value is 0.643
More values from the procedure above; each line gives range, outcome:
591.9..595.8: 0.8689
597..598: 0.8232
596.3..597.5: 0.8257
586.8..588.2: 0.82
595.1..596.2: 0.7993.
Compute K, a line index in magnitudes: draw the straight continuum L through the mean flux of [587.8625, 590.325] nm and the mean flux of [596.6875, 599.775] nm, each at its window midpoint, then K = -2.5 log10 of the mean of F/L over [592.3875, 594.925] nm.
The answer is -0.11 mag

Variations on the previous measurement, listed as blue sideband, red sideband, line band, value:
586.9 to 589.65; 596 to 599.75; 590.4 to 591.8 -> -0.065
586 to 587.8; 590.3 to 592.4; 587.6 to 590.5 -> 0.137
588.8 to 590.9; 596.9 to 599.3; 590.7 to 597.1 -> -0.074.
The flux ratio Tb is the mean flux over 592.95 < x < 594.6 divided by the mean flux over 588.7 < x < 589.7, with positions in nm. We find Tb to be 1.3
